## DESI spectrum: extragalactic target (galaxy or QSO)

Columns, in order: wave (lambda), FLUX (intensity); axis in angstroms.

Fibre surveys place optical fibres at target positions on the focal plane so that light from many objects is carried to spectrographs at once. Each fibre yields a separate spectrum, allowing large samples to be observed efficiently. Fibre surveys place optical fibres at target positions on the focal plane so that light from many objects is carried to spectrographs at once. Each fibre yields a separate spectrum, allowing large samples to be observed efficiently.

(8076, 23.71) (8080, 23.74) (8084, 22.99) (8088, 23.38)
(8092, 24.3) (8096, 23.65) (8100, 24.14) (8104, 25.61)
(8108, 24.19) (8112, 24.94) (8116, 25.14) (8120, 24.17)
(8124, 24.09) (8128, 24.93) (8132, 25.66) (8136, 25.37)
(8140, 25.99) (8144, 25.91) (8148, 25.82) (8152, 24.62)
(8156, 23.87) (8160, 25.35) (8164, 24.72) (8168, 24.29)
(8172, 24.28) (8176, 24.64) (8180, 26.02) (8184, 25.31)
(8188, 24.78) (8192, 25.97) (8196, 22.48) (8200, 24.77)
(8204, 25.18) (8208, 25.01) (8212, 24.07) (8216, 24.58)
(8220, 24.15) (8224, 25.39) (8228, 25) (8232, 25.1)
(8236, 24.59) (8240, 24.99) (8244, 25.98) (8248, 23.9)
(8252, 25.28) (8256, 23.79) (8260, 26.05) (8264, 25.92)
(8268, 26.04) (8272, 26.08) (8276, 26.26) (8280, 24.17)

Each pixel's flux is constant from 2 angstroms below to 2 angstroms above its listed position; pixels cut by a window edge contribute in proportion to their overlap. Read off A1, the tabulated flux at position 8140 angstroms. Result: 25.99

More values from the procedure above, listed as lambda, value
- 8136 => 25.37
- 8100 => 24.14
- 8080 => 23.74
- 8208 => 25.01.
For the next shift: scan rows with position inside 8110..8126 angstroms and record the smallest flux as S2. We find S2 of 24.09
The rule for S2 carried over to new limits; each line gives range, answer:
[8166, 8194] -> 24.28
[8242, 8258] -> 23.79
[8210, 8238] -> 24.07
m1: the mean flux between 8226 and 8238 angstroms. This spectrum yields 24.9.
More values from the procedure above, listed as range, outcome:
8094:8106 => 24.5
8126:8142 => 25.5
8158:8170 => 24.8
